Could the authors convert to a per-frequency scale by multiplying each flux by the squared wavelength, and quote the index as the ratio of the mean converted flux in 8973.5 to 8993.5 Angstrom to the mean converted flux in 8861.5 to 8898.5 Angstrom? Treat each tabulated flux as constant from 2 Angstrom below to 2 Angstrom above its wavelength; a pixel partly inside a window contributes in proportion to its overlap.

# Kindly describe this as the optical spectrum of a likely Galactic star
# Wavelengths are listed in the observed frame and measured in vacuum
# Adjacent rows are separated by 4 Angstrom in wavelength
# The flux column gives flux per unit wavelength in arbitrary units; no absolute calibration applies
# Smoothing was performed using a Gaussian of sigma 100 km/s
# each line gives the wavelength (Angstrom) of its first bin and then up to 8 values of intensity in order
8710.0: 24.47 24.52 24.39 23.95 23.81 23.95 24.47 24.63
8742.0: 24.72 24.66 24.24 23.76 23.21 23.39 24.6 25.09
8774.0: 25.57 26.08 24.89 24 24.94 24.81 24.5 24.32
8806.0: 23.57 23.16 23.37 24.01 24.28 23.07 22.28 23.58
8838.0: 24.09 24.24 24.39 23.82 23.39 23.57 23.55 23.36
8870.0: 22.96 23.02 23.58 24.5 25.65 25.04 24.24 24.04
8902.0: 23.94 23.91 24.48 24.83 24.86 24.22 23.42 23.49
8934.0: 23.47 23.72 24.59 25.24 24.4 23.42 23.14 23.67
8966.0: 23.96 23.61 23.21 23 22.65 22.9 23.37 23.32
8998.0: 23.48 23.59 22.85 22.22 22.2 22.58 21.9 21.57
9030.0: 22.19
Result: 0.98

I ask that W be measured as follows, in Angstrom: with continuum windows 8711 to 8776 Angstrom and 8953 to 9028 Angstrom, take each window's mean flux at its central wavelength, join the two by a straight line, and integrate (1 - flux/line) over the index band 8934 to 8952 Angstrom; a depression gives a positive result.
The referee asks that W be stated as -0.9 Angstrom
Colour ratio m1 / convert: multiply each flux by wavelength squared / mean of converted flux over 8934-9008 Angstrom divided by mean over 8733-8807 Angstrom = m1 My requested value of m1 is 1.01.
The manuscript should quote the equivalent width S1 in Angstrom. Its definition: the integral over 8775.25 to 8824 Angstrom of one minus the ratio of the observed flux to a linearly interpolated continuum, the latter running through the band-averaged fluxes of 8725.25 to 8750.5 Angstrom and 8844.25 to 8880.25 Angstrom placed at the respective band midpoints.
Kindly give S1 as -0.8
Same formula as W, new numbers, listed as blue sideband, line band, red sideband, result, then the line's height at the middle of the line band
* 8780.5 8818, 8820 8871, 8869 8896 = 1.2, 24.2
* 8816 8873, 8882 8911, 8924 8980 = -1.0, 23.7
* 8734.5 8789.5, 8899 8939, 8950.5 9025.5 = -0.9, 23.5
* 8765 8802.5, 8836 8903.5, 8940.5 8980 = 1.1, 24.4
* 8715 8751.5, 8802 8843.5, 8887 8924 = 1.3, 24.4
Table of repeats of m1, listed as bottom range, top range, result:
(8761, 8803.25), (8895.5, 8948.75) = 1.01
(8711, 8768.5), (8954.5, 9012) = 1.01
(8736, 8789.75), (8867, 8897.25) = 1.01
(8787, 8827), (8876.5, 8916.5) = 1.04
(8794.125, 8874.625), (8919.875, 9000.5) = 1.03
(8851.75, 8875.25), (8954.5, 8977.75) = 1.03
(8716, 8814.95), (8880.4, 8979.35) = 1.03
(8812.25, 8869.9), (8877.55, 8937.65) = 1.04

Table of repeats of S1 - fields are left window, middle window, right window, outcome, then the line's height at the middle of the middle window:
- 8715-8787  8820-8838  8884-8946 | 0.7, 24.4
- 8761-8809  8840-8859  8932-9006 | 0.3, 24.3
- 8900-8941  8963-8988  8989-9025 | 0.0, 23.2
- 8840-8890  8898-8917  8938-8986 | -0.4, 23.8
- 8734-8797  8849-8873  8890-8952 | 0.9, 24.4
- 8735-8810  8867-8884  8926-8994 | 0.3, 24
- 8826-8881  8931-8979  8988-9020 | -1.4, 23.1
